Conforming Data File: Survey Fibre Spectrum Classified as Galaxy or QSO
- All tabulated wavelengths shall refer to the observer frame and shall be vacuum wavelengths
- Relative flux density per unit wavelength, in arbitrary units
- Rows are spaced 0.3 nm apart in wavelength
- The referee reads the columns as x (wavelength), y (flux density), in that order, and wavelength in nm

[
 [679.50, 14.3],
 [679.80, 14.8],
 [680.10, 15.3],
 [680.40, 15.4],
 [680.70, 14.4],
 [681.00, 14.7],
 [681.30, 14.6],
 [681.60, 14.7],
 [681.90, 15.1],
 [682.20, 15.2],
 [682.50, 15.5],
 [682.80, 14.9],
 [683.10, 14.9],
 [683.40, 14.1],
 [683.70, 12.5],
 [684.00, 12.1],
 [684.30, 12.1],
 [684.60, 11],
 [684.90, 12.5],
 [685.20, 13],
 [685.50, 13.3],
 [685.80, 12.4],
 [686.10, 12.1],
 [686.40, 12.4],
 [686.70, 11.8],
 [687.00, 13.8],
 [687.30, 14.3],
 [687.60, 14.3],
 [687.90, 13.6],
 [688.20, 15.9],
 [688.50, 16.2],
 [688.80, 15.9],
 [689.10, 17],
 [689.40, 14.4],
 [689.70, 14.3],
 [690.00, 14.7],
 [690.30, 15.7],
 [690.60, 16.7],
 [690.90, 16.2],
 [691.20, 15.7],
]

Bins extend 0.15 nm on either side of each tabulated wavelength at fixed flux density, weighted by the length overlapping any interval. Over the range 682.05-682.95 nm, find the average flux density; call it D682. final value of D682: 15.2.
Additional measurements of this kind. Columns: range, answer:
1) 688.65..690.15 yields 15.3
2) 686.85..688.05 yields 14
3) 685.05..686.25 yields 12.7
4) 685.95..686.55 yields 12.2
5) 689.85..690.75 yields 15.7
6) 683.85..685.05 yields 11.9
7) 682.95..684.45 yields 13.1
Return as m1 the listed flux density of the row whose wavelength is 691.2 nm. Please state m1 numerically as 15.7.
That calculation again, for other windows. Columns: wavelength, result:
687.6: 14.3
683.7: 12.5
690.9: 16.2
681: 14.7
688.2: 15.9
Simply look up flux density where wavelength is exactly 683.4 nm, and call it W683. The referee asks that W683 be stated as 14.1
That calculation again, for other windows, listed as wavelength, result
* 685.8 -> 12.4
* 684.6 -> 11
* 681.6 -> 14.7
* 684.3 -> 12.1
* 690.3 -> 15.7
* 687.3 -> 14.3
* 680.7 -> 14.4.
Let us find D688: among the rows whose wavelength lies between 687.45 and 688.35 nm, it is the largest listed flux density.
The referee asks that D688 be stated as 15.9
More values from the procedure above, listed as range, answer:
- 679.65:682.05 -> 15.4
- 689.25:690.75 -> 16.7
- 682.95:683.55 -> 14.9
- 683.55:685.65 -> 13.3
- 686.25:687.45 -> 14.3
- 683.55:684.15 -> 12.5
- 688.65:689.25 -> 17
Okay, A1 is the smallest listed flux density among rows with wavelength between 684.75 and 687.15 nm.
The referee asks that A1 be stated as 11.8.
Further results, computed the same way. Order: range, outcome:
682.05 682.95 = 14.9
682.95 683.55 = 14.1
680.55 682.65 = 14.4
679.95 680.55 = 15.3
